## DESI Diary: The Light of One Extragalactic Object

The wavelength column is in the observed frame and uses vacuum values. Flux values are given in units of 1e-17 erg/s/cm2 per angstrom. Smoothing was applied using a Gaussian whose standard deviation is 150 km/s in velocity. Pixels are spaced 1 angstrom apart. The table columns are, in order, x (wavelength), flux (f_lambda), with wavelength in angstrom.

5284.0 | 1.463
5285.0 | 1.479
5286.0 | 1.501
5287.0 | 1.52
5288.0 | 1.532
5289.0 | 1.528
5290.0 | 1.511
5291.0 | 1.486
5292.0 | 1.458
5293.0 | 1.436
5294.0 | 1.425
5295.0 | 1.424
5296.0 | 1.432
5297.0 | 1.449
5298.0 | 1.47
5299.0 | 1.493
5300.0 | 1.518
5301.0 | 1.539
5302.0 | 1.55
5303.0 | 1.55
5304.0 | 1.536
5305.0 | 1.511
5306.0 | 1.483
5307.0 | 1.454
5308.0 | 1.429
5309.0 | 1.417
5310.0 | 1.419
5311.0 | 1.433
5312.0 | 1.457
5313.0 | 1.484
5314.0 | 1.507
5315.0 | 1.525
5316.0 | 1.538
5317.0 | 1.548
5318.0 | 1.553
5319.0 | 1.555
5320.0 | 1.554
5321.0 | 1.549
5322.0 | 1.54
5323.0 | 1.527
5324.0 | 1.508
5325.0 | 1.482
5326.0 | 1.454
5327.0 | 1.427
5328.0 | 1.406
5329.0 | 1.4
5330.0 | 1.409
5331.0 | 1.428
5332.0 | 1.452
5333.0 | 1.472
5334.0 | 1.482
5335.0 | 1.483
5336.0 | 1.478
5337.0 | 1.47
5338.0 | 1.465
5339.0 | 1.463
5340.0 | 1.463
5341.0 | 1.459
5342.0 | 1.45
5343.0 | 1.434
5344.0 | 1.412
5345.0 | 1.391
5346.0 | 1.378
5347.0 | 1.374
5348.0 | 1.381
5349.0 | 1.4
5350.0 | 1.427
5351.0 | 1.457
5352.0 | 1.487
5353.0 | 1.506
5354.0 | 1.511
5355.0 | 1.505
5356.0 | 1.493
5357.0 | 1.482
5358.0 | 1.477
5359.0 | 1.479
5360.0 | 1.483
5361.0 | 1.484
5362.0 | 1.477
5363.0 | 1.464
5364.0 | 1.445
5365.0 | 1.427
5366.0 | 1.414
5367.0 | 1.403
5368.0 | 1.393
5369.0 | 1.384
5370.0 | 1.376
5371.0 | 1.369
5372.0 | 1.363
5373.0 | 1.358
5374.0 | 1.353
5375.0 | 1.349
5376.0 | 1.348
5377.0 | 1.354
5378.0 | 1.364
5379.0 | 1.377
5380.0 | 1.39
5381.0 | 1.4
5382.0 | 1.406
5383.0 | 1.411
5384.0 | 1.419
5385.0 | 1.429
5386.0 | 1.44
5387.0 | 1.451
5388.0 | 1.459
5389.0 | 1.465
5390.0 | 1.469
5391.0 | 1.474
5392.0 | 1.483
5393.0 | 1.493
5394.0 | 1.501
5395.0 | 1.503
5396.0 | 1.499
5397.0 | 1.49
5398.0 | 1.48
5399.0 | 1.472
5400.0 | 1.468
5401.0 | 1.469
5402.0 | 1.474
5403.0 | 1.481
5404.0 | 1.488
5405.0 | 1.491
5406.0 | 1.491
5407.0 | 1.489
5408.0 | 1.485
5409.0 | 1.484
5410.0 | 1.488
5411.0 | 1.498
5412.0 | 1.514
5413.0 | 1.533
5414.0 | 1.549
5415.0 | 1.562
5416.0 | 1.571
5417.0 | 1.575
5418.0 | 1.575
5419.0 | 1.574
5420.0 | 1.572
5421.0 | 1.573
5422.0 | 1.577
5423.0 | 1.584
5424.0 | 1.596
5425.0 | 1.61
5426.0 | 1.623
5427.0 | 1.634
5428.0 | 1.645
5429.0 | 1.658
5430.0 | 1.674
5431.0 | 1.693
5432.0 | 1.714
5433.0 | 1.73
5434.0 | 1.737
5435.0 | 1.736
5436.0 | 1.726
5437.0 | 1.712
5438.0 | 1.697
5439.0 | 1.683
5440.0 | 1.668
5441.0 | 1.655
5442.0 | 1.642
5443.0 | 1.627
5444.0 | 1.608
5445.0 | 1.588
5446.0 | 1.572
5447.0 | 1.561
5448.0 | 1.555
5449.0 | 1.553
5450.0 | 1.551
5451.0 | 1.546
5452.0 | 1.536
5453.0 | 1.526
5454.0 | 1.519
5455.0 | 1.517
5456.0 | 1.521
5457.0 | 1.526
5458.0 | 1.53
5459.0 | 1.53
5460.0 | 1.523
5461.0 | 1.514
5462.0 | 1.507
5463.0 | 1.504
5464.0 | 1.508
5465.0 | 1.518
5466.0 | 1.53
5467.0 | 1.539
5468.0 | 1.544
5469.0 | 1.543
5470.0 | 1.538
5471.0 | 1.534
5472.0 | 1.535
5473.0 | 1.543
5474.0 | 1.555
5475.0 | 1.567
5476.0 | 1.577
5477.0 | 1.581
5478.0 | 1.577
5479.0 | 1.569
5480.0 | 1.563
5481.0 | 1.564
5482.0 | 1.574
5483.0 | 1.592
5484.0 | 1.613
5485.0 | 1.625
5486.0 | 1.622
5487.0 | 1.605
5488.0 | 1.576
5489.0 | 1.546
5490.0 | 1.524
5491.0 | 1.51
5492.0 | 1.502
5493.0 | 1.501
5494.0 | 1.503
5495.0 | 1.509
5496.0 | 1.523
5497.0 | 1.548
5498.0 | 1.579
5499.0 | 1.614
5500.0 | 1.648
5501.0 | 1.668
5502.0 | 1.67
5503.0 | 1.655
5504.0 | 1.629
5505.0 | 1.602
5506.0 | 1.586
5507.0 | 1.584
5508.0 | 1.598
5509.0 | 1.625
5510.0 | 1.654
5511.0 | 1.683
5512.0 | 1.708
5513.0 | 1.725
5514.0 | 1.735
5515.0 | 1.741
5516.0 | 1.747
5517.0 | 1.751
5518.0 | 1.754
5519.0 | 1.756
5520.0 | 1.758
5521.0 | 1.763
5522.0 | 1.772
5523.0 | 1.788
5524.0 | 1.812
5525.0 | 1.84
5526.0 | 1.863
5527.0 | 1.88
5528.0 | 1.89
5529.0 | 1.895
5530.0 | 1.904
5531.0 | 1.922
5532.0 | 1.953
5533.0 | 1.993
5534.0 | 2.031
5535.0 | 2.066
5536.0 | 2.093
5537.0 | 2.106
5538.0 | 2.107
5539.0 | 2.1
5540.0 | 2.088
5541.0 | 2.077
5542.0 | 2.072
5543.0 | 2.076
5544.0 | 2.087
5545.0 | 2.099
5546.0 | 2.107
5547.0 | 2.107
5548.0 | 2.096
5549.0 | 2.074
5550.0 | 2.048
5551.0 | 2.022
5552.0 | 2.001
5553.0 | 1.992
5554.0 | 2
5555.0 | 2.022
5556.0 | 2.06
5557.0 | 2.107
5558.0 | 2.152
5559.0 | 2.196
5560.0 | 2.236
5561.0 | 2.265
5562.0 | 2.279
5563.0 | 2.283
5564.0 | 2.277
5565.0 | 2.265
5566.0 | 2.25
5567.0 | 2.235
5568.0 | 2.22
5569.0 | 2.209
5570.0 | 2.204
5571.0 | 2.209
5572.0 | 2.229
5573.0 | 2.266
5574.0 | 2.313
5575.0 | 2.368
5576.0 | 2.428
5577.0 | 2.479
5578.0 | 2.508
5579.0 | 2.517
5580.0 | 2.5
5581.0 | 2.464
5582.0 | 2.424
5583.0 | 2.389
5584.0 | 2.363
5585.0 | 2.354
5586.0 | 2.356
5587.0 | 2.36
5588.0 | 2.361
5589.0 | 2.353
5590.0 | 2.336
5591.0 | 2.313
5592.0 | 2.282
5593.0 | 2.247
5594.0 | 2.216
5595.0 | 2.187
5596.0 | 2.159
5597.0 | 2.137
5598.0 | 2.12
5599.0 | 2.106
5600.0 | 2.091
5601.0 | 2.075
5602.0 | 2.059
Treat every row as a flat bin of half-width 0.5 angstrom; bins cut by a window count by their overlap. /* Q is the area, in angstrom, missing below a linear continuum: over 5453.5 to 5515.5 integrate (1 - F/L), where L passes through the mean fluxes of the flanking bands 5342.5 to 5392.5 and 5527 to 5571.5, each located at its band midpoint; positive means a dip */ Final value 9.5 angstrom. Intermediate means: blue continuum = 1.43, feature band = 1.58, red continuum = 2.1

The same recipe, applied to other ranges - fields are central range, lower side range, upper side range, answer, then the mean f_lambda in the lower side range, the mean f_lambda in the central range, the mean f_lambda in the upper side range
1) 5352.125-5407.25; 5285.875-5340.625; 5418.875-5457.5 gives 3.9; 1.48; 1.44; 1.62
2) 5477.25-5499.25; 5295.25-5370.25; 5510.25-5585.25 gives 4.0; 1.47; 1.56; 2.08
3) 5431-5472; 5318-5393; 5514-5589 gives 4.2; 1.44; 1.58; 2.11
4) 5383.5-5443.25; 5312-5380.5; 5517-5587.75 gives 4.0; 1.45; 1.56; 2.12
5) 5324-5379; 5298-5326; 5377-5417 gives 2.1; 1.5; 1.43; 1.47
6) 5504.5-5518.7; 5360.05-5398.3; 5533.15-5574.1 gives 2.1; 1.43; 1.68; 2.14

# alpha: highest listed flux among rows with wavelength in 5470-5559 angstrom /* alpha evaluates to 2.196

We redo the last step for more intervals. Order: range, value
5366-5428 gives 1.645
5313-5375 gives 1.555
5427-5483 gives 1.737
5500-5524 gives 1.812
